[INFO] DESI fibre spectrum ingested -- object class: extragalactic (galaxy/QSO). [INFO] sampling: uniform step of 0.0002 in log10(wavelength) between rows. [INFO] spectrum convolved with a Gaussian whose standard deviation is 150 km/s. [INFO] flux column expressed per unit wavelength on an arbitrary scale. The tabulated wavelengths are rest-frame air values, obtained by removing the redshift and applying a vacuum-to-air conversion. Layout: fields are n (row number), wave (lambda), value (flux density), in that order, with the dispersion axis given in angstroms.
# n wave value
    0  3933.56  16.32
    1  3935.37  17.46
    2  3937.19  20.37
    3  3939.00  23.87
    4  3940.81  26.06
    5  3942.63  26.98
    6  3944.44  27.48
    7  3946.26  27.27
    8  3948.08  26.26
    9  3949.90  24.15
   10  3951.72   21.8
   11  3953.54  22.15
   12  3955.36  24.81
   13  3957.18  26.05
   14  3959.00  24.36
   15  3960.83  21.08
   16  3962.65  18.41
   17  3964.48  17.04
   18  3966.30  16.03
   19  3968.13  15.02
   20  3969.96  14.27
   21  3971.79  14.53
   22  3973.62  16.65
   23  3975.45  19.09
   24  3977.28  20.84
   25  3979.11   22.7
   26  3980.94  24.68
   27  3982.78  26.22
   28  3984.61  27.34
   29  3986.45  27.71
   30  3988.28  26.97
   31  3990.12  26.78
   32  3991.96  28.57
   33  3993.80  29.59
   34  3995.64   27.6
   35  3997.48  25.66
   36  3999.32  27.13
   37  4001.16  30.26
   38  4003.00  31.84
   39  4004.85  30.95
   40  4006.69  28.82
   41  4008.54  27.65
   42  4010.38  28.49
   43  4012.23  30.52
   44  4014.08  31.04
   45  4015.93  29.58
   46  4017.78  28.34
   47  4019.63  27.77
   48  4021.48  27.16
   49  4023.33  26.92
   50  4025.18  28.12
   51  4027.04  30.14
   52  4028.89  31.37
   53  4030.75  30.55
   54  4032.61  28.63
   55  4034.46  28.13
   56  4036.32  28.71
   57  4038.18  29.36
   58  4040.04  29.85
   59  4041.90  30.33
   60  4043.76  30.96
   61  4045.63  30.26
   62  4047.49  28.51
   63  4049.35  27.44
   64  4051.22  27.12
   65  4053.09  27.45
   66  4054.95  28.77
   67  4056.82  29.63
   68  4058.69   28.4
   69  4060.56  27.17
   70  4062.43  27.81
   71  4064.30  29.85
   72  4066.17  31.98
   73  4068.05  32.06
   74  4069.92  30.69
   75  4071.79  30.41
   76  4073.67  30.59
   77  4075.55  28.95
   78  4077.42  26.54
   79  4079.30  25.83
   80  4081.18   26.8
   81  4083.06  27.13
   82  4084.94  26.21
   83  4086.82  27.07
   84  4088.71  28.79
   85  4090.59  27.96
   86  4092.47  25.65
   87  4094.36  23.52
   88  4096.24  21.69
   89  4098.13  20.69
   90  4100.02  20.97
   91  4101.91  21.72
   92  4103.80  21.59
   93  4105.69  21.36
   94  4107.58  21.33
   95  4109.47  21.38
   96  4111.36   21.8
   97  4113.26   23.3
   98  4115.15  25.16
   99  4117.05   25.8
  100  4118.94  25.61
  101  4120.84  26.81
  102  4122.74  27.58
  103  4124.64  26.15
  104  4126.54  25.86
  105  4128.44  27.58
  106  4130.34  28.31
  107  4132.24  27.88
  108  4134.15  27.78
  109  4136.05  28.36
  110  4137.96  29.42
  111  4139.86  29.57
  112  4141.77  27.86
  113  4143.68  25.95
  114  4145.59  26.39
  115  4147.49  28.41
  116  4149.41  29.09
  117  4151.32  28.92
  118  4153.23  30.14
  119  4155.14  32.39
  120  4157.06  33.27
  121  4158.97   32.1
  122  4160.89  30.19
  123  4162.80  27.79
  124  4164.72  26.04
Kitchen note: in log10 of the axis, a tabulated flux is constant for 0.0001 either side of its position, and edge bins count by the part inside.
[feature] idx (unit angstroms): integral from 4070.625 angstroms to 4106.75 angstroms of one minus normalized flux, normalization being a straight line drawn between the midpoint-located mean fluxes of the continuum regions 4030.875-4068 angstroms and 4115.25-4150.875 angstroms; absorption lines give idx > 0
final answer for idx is 3.7 angstroms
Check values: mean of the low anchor 29.1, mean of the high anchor 27.4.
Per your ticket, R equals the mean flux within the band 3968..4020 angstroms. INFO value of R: 25.9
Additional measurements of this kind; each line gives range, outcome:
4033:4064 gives 28.8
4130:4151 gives 28.1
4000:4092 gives 28.9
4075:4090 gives 27.1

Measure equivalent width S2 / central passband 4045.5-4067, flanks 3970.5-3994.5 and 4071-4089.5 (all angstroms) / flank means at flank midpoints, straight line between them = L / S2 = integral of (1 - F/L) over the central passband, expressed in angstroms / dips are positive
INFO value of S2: -1.46 angstroms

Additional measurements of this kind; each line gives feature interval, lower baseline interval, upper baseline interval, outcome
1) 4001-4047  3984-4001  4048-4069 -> -2.0 angstroms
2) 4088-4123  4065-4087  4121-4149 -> 5.6 angstroms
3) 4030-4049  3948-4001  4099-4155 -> -4.1 angstroms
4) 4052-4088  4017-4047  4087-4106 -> -3.8 angstroms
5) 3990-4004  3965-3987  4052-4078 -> -3.8 angstroms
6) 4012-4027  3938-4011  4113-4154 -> -2.1 angstroms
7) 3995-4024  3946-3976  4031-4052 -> -3.6 angstroms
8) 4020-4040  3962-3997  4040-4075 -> -1.5 angstroms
